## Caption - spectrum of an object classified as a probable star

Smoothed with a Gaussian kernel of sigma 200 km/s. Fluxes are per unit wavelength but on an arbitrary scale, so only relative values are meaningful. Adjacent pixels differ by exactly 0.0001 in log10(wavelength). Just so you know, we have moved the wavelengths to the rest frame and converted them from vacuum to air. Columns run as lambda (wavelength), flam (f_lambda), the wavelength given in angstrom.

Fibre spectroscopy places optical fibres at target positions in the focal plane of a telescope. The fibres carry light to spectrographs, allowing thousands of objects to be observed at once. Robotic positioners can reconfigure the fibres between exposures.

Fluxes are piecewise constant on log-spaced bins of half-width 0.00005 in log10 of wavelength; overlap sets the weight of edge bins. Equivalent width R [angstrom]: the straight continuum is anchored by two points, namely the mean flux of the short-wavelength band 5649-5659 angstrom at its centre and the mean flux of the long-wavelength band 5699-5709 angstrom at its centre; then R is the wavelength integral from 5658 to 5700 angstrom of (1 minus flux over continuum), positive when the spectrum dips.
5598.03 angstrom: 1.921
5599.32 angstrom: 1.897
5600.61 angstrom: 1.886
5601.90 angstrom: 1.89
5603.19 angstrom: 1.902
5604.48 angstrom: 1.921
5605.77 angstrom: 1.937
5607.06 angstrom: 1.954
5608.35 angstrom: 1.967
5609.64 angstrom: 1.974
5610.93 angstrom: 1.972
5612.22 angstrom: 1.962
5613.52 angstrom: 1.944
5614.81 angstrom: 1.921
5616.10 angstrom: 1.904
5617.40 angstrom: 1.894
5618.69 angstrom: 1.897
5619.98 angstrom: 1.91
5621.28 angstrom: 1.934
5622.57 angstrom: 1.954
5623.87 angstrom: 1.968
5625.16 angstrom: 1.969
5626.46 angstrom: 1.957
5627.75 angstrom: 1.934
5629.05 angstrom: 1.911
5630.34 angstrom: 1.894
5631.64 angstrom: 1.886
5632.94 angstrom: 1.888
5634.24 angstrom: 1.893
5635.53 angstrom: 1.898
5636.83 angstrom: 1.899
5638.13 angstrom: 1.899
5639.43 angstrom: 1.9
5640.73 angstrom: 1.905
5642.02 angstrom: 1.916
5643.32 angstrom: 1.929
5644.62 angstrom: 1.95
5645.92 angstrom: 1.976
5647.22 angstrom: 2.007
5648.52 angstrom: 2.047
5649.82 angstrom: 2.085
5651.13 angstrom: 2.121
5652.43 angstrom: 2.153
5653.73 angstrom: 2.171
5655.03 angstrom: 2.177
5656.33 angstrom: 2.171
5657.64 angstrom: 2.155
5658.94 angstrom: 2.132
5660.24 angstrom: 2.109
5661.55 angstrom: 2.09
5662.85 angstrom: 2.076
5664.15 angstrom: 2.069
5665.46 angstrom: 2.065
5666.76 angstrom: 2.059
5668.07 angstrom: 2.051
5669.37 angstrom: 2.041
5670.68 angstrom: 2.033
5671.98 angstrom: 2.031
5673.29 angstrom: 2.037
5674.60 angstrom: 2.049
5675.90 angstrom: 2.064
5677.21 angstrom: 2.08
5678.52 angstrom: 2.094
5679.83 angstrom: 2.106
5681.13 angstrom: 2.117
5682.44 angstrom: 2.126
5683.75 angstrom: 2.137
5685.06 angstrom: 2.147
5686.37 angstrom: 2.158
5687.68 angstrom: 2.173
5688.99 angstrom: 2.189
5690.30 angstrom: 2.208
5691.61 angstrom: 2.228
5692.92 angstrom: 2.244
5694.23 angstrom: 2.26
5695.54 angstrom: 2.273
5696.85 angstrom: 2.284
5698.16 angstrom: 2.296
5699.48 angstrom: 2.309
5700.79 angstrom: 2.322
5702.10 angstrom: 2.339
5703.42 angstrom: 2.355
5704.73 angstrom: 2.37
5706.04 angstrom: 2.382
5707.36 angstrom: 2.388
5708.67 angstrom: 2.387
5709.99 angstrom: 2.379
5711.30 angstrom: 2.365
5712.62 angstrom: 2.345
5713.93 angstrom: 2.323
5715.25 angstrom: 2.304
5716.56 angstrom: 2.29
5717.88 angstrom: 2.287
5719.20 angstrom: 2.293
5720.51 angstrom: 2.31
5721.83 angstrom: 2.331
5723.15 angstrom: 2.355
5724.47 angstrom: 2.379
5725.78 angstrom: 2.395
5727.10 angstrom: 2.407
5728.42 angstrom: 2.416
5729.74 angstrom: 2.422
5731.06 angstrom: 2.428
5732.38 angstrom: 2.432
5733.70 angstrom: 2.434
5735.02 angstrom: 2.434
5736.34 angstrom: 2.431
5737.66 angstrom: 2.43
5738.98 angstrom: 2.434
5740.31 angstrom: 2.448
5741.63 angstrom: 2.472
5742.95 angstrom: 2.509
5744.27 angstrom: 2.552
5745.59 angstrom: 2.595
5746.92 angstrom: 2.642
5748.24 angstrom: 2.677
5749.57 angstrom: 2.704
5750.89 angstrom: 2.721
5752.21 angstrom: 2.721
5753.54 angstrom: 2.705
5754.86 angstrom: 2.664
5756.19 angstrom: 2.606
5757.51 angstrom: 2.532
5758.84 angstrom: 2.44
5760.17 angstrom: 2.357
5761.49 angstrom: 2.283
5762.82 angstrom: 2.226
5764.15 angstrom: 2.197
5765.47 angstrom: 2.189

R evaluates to 2.16 angstrom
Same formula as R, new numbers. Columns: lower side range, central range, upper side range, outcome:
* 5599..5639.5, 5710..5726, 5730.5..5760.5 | 0.5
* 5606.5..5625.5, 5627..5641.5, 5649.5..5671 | 0.8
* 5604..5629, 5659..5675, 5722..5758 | 0.8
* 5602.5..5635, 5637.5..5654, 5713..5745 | 0.4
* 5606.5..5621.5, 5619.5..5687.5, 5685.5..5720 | 2.3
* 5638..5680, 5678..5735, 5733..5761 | 0.5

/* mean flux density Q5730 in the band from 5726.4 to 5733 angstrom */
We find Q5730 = 2.42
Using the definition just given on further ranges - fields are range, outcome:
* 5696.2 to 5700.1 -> 2.29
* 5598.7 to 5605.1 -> 1.9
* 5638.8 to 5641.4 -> 1.91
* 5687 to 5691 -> 2.19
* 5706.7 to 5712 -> 2.38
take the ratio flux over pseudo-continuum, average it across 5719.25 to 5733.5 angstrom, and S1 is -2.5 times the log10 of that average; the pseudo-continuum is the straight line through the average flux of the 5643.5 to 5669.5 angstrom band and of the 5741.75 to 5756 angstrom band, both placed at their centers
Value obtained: 0.05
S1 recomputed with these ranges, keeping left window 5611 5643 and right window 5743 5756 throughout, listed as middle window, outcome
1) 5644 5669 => 0.005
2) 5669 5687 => 0.070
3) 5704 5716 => 0.026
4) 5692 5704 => 0.023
